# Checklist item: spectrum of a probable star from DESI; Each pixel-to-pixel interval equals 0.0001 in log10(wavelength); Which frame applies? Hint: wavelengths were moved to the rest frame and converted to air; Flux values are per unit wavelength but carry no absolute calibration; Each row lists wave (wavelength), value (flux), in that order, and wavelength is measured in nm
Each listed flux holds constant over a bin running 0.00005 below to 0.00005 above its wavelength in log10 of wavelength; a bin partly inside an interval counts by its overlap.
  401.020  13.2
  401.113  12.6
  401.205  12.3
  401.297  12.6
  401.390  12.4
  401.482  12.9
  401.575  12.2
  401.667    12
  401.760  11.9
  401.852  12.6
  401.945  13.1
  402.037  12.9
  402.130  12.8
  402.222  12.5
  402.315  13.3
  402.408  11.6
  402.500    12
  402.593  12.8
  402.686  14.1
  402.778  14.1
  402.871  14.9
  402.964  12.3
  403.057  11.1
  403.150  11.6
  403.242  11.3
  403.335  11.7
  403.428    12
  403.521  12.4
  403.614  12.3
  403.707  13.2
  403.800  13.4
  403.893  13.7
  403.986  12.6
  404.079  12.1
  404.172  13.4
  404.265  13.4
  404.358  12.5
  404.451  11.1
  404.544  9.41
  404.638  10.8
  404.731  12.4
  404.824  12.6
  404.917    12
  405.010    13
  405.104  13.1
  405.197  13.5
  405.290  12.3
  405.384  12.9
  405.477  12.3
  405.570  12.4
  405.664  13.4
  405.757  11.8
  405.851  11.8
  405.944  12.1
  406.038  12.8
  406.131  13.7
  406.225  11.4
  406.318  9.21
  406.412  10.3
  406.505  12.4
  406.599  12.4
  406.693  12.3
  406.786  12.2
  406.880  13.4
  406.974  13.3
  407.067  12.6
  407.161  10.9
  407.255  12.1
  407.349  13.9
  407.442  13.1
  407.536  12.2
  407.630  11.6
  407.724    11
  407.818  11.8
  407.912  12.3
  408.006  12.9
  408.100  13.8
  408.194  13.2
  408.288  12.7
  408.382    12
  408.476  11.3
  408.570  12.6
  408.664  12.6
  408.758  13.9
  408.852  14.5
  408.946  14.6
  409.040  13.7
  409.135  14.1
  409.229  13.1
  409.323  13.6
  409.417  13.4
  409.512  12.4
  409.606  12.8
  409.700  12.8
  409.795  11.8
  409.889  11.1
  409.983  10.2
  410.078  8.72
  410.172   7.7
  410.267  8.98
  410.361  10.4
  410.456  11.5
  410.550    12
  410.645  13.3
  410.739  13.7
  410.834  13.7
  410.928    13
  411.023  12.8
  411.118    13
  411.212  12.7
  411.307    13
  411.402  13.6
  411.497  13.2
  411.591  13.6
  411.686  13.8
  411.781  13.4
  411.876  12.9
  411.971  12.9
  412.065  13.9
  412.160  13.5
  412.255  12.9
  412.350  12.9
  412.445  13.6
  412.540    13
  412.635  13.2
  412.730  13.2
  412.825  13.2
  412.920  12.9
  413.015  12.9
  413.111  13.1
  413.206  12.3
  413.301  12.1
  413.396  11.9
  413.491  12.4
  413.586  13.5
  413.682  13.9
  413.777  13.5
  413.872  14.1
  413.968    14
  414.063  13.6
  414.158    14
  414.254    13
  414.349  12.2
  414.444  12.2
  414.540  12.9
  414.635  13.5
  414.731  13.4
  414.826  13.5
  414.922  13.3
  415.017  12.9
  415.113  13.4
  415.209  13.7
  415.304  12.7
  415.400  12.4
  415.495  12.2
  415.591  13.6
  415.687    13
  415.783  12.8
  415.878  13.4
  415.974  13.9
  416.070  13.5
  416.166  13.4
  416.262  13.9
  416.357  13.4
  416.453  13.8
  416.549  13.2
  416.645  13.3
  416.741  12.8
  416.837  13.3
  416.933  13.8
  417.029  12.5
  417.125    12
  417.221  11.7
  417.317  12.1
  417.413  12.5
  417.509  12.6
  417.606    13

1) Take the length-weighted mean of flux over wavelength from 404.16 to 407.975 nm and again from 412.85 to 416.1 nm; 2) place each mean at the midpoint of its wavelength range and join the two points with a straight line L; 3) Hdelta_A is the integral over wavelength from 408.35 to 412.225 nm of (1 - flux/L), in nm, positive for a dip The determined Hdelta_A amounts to 0.02 nm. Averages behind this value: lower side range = 12.2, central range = 12.6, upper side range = 13.1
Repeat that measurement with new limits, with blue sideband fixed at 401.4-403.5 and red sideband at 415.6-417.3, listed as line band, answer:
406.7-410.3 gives 0.13 nm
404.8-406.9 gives 0.06 nm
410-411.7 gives 0.11 nm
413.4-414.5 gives -0.02 nm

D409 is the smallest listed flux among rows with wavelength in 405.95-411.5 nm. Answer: 7.7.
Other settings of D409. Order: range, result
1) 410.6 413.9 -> 11.9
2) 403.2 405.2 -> 9.41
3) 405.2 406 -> 11.8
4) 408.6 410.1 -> 8.72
